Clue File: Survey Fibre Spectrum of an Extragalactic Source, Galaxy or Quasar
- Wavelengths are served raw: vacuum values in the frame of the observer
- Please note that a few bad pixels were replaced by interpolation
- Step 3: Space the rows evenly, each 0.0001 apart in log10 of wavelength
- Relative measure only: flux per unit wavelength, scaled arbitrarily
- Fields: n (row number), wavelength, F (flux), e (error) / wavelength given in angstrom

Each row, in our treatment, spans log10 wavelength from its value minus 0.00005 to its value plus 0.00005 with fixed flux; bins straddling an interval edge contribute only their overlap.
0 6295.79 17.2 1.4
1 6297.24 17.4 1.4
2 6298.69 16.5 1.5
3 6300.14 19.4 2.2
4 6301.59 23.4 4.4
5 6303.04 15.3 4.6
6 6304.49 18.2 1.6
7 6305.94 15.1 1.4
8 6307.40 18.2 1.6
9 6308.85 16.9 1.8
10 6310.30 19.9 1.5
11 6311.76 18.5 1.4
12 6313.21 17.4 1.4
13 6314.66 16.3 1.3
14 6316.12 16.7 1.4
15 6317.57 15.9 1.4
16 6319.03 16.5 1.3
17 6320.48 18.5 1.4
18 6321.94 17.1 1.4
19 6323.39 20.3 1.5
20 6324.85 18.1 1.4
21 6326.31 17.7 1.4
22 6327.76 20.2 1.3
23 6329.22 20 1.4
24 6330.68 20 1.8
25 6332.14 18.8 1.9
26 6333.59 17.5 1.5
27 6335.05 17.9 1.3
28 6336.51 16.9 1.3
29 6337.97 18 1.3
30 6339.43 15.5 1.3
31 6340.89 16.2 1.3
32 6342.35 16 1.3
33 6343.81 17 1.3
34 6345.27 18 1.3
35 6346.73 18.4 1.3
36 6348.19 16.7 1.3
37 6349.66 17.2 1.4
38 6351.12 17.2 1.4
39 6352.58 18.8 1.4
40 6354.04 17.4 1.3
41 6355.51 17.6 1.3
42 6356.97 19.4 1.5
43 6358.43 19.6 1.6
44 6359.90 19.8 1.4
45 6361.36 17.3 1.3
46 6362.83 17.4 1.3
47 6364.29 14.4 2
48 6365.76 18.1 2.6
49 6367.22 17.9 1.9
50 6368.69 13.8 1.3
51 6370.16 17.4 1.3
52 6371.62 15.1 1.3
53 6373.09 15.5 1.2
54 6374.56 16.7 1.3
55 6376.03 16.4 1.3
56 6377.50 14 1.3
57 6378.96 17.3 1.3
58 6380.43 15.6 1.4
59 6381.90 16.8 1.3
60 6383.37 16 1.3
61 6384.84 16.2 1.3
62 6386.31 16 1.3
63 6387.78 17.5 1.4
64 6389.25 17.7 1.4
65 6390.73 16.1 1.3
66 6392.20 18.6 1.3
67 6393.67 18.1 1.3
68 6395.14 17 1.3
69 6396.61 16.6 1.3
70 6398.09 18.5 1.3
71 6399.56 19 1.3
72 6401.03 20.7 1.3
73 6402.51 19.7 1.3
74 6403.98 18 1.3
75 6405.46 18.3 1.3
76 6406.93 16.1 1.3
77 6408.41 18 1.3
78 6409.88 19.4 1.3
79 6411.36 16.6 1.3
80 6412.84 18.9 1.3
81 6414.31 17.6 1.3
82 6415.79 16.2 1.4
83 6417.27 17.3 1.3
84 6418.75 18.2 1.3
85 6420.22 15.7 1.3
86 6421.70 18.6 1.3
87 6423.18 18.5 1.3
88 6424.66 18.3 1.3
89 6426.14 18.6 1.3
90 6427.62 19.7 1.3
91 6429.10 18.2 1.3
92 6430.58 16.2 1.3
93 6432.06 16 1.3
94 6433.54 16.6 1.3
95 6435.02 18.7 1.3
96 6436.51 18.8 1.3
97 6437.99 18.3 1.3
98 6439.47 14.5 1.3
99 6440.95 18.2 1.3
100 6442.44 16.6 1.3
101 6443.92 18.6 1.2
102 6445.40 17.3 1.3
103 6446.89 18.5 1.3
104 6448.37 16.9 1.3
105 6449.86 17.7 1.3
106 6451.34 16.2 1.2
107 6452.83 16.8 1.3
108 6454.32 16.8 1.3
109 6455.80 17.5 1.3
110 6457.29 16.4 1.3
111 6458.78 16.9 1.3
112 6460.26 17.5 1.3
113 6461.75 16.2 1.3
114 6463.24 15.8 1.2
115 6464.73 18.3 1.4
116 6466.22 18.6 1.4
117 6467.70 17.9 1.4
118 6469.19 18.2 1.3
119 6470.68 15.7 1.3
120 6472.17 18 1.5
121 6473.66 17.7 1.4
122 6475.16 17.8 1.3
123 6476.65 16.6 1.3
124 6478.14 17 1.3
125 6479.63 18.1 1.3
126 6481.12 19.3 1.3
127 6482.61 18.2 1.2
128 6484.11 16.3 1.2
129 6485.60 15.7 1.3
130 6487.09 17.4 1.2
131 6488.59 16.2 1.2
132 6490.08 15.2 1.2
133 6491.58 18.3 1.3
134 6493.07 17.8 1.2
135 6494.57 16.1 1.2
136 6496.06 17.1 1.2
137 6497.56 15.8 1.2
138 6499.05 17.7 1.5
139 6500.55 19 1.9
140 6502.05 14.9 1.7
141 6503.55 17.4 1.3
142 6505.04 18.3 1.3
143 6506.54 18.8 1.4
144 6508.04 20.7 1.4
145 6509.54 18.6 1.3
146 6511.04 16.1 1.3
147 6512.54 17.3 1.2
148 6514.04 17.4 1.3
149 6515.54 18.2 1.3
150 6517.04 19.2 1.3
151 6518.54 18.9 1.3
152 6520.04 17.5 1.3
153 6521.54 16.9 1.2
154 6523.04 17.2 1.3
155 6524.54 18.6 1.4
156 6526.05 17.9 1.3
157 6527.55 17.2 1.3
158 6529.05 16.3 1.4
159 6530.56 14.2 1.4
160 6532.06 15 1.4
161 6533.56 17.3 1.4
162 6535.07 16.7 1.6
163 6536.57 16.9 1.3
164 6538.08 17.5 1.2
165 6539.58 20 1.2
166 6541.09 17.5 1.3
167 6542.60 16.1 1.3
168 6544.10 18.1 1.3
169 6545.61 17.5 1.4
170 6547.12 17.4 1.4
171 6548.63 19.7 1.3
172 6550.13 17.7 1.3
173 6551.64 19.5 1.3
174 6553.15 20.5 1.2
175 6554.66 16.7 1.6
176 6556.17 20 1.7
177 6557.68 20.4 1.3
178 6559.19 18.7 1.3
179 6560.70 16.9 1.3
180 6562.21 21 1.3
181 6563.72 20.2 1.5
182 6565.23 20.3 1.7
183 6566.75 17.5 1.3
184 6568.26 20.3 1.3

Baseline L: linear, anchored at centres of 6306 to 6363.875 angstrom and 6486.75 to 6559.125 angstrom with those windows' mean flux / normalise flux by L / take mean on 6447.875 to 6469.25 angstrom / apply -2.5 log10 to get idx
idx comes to 0.03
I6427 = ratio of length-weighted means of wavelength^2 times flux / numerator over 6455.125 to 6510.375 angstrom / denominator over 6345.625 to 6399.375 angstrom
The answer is 1.1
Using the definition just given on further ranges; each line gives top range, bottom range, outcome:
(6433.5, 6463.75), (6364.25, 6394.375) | 1.07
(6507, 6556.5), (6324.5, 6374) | 1.07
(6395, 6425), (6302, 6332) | 1.03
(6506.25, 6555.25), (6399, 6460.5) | 1.03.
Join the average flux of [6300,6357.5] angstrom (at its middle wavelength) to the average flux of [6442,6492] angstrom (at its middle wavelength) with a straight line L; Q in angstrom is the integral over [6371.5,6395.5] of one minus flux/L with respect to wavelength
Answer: 1.4 angstrom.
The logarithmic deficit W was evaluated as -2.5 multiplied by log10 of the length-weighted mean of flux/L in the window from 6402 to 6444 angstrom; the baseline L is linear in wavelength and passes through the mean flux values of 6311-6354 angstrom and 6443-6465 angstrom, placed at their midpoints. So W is -0.027 mag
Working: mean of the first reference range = 17.7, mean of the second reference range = 17.1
